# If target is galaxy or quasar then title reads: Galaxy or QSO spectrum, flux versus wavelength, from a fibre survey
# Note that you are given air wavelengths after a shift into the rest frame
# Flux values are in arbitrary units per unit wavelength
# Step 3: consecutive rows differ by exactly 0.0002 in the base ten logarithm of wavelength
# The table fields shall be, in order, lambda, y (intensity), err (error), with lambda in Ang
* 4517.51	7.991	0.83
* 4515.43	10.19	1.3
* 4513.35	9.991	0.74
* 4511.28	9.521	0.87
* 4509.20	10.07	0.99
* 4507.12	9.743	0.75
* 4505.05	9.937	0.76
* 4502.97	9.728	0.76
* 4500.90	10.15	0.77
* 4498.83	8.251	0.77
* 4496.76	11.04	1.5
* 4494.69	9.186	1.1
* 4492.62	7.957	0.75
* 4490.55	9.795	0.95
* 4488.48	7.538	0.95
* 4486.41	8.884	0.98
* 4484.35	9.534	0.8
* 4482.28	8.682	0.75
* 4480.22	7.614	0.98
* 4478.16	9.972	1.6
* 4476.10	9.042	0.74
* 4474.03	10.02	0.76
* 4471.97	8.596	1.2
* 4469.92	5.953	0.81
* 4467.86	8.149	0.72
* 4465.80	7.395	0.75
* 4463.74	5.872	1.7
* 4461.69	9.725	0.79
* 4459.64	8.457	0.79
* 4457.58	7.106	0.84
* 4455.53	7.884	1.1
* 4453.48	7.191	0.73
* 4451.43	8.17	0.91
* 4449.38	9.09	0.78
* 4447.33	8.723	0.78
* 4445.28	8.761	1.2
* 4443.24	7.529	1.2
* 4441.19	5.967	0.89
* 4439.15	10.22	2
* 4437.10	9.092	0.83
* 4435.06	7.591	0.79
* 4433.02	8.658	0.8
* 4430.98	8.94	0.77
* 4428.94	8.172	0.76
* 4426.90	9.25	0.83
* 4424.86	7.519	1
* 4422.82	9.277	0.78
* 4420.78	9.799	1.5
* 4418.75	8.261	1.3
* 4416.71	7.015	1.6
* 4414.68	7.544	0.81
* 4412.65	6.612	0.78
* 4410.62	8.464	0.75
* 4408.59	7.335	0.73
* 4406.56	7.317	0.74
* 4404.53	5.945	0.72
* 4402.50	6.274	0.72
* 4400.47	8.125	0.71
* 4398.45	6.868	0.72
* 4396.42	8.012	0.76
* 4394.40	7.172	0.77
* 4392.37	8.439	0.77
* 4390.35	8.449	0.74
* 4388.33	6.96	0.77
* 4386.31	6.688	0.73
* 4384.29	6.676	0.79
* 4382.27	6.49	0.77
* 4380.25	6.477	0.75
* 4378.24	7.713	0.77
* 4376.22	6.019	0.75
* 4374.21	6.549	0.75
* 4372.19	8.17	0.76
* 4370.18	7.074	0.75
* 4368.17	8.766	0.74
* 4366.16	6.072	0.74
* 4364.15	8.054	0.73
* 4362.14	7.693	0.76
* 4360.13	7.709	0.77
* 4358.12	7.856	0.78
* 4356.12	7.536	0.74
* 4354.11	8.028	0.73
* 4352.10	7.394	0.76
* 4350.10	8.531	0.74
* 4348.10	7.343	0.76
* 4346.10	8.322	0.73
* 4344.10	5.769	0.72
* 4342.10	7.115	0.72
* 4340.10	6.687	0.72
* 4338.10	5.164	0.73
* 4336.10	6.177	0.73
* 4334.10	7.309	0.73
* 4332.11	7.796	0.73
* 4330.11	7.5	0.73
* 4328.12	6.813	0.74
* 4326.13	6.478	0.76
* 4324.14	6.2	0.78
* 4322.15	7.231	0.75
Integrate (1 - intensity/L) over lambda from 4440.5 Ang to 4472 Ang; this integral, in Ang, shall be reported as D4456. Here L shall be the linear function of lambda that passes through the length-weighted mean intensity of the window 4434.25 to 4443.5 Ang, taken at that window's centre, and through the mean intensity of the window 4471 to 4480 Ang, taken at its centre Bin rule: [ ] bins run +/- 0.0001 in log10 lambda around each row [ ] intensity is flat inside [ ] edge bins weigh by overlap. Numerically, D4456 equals 3.2 Ang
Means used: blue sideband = 8.13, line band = 7.78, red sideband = 9.25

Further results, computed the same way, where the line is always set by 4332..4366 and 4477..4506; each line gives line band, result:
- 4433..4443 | 0.3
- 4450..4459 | 1.0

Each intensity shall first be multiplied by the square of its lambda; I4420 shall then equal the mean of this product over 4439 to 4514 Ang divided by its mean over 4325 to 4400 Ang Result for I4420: 1.26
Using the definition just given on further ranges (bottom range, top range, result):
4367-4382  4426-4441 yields 1.24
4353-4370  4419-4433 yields 1.18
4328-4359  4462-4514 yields 1.32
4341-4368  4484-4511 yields 1.33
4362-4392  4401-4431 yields 1.10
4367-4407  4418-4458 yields 1.19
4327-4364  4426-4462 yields 1.20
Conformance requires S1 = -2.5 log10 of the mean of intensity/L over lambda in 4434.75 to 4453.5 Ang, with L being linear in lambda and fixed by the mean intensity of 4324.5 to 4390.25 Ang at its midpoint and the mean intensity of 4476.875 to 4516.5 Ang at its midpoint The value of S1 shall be 0.03 mag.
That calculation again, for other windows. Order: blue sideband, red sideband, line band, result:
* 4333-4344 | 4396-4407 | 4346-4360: -0.19 mag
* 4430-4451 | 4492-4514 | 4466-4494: 0.08 mag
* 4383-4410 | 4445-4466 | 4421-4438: -0.12 mag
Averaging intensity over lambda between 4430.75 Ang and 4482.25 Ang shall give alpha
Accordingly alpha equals 8.23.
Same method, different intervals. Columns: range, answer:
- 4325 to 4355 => 7.09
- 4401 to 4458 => 8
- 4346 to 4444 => 7.67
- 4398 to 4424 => 7.62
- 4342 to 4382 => 7.4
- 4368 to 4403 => 7.25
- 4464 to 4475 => 7.86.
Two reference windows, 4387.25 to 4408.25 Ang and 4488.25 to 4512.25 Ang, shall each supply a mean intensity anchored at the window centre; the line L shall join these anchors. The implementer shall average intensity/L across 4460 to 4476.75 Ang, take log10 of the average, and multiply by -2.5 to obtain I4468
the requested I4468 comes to 0.09 mag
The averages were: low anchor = 7.35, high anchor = 9.47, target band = 8.09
